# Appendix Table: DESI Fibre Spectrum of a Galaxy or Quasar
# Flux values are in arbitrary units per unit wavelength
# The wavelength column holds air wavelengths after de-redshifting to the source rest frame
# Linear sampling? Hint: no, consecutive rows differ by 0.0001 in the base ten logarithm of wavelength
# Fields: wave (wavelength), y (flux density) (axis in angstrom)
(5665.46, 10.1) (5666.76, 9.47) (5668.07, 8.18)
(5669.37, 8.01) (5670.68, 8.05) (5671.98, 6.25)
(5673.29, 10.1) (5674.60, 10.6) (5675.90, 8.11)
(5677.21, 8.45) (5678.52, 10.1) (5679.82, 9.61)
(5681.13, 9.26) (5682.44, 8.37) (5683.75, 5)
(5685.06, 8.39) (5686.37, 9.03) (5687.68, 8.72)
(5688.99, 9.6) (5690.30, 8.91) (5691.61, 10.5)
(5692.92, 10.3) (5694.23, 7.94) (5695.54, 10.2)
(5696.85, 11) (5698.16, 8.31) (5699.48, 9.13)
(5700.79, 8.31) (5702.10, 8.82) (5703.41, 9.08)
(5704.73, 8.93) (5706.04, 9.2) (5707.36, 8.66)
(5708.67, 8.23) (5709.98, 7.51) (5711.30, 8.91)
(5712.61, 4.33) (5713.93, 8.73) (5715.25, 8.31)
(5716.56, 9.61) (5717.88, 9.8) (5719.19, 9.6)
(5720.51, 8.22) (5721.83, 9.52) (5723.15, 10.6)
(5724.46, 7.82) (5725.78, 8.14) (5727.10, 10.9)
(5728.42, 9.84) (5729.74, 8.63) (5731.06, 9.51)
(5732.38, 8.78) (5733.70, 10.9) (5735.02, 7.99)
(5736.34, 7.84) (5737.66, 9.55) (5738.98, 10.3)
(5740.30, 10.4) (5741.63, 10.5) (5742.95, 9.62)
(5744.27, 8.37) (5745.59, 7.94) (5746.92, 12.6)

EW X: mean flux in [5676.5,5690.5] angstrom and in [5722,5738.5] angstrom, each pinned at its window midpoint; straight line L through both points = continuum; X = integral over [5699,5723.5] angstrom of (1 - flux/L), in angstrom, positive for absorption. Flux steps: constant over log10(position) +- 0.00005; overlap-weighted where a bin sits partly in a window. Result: 0.86 angstrom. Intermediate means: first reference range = 8.66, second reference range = 9.23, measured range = 8.68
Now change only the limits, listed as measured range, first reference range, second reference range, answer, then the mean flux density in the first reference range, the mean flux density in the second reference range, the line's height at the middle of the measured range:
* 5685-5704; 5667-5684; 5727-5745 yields -0.84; 8.57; 9.46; 8.85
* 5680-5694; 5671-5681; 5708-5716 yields -0.34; 9.02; 7.7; 8.61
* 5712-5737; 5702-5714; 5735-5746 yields -0.48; 8.19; 9.27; 8.74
